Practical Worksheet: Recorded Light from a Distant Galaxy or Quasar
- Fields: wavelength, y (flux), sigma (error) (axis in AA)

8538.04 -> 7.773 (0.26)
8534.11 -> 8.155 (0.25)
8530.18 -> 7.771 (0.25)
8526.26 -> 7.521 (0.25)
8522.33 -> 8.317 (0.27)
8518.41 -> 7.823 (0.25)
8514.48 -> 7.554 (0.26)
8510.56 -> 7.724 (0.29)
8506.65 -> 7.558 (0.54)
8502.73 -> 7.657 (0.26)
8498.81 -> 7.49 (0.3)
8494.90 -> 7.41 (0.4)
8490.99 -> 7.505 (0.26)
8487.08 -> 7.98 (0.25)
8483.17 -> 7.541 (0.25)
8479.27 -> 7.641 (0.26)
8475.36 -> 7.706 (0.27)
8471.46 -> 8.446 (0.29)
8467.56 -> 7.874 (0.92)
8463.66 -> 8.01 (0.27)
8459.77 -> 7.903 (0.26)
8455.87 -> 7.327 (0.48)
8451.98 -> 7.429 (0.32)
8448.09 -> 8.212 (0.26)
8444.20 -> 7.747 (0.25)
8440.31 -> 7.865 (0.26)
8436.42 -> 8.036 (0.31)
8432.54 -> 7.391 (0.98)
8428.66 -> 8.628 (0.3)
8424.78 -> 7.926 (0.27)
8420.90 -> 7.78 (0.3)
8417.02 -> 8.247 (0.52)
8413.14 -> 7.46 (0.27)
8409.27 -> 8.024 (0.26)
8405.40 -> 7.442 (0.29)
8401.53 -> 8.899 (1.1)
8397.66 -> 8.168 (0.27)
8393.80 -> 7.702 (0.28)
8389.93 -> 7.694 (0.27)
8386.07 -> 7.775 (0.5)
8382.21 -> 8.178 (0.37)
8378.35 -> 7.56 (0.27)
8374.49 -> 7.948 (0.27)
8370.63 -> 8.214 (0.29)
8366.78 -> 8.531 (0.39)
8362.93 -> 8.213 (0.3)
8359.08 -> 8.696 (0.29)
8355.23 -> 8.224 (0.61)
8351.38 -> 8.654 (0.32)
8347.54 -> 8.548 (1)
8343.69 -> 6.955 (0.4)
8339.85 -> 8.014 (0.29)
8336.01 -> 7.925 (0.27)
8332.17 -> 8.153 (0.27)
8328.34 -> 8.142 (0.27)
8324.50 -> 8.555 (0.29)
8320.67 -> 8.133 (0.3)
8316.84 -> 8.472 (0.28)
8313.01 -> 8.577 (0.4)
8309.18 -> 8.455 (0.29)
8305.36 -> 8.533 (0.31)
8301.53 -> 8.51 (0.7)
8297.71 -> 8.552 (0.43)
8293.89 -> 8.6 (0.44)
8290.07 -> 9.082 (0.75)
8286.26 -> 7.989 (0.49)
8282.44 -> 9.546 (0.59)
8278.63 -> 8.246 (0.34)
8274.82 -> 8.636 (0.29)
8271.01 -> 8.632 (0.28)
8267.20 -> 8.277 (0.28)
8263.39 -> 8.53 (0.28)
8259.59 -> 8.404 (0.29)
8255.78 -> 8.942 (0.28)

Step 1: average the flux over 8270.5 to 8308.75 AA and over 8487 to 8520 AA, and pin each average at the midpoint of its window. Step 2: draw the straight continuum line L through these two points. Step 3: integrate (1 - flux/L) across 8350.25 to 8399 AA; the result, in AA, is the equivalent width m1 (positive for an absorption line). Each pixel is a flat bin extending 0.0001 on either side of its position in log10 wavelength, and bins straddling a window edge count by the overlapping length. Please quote 0.7 AA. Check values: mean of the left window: 8.63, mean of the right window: 7.61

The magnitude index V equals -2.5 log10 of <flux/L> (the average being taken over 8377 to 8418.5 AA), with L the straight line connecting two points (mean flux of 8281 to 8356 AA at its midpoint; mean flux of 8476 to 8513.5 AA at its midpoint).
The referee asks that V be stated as 0.01 mag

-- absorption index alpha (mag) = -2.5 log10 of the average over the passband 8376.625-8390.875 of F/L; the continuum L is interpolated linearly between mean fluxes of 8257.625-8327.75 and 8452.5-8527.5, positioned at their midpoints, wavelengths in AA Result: 0.05 mag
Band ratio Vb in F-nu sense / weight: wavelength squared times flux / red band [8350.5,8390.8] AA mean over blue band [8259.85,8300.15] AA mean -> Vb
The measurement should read 1.0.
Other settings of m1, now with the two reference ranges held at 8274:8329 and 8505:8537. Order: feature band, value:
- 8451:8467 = 0.6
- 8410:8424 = 0.5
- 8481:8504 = 0.9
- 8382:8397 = 0.8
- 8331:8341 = 0.5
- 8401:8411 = 0.2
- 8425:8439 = 0.2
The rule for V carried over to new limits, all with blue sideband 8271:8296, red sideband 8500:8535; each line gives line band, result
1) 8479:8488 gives 0.03 mag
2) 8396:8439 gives 0.02 mag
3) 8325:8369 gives 0.03 mag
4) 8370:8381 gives 0.06 mag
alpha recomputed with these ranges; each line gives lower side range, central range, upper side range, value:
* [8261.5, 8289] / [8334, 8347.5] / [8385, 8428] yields 0.07 mag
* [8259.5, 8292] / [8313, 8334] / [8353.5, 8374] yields 0.02 mag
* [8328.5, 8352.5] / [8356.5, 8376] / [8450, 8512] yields -0.05 mag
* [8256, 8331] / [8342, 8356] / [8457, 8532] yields 0.03 mag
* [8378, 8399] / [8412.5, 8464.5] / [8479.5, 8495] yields -0.02 mag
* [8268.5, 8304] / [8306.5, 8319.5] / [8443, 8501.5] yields 0.00 mag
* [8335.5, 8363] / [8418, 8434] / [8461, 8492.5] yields 0.00 mag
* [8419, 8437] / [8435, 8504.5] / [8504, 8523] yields 0.01 mag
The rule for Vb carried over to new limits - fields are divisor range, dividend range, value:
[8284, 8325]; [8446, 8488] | 0.96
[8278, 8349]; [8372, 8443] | 0.97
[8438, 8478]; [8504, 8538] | 1.01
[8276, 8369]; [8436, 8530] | 0.96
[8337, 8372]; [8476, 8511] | 0.96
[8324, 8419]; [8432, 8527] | 0.99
